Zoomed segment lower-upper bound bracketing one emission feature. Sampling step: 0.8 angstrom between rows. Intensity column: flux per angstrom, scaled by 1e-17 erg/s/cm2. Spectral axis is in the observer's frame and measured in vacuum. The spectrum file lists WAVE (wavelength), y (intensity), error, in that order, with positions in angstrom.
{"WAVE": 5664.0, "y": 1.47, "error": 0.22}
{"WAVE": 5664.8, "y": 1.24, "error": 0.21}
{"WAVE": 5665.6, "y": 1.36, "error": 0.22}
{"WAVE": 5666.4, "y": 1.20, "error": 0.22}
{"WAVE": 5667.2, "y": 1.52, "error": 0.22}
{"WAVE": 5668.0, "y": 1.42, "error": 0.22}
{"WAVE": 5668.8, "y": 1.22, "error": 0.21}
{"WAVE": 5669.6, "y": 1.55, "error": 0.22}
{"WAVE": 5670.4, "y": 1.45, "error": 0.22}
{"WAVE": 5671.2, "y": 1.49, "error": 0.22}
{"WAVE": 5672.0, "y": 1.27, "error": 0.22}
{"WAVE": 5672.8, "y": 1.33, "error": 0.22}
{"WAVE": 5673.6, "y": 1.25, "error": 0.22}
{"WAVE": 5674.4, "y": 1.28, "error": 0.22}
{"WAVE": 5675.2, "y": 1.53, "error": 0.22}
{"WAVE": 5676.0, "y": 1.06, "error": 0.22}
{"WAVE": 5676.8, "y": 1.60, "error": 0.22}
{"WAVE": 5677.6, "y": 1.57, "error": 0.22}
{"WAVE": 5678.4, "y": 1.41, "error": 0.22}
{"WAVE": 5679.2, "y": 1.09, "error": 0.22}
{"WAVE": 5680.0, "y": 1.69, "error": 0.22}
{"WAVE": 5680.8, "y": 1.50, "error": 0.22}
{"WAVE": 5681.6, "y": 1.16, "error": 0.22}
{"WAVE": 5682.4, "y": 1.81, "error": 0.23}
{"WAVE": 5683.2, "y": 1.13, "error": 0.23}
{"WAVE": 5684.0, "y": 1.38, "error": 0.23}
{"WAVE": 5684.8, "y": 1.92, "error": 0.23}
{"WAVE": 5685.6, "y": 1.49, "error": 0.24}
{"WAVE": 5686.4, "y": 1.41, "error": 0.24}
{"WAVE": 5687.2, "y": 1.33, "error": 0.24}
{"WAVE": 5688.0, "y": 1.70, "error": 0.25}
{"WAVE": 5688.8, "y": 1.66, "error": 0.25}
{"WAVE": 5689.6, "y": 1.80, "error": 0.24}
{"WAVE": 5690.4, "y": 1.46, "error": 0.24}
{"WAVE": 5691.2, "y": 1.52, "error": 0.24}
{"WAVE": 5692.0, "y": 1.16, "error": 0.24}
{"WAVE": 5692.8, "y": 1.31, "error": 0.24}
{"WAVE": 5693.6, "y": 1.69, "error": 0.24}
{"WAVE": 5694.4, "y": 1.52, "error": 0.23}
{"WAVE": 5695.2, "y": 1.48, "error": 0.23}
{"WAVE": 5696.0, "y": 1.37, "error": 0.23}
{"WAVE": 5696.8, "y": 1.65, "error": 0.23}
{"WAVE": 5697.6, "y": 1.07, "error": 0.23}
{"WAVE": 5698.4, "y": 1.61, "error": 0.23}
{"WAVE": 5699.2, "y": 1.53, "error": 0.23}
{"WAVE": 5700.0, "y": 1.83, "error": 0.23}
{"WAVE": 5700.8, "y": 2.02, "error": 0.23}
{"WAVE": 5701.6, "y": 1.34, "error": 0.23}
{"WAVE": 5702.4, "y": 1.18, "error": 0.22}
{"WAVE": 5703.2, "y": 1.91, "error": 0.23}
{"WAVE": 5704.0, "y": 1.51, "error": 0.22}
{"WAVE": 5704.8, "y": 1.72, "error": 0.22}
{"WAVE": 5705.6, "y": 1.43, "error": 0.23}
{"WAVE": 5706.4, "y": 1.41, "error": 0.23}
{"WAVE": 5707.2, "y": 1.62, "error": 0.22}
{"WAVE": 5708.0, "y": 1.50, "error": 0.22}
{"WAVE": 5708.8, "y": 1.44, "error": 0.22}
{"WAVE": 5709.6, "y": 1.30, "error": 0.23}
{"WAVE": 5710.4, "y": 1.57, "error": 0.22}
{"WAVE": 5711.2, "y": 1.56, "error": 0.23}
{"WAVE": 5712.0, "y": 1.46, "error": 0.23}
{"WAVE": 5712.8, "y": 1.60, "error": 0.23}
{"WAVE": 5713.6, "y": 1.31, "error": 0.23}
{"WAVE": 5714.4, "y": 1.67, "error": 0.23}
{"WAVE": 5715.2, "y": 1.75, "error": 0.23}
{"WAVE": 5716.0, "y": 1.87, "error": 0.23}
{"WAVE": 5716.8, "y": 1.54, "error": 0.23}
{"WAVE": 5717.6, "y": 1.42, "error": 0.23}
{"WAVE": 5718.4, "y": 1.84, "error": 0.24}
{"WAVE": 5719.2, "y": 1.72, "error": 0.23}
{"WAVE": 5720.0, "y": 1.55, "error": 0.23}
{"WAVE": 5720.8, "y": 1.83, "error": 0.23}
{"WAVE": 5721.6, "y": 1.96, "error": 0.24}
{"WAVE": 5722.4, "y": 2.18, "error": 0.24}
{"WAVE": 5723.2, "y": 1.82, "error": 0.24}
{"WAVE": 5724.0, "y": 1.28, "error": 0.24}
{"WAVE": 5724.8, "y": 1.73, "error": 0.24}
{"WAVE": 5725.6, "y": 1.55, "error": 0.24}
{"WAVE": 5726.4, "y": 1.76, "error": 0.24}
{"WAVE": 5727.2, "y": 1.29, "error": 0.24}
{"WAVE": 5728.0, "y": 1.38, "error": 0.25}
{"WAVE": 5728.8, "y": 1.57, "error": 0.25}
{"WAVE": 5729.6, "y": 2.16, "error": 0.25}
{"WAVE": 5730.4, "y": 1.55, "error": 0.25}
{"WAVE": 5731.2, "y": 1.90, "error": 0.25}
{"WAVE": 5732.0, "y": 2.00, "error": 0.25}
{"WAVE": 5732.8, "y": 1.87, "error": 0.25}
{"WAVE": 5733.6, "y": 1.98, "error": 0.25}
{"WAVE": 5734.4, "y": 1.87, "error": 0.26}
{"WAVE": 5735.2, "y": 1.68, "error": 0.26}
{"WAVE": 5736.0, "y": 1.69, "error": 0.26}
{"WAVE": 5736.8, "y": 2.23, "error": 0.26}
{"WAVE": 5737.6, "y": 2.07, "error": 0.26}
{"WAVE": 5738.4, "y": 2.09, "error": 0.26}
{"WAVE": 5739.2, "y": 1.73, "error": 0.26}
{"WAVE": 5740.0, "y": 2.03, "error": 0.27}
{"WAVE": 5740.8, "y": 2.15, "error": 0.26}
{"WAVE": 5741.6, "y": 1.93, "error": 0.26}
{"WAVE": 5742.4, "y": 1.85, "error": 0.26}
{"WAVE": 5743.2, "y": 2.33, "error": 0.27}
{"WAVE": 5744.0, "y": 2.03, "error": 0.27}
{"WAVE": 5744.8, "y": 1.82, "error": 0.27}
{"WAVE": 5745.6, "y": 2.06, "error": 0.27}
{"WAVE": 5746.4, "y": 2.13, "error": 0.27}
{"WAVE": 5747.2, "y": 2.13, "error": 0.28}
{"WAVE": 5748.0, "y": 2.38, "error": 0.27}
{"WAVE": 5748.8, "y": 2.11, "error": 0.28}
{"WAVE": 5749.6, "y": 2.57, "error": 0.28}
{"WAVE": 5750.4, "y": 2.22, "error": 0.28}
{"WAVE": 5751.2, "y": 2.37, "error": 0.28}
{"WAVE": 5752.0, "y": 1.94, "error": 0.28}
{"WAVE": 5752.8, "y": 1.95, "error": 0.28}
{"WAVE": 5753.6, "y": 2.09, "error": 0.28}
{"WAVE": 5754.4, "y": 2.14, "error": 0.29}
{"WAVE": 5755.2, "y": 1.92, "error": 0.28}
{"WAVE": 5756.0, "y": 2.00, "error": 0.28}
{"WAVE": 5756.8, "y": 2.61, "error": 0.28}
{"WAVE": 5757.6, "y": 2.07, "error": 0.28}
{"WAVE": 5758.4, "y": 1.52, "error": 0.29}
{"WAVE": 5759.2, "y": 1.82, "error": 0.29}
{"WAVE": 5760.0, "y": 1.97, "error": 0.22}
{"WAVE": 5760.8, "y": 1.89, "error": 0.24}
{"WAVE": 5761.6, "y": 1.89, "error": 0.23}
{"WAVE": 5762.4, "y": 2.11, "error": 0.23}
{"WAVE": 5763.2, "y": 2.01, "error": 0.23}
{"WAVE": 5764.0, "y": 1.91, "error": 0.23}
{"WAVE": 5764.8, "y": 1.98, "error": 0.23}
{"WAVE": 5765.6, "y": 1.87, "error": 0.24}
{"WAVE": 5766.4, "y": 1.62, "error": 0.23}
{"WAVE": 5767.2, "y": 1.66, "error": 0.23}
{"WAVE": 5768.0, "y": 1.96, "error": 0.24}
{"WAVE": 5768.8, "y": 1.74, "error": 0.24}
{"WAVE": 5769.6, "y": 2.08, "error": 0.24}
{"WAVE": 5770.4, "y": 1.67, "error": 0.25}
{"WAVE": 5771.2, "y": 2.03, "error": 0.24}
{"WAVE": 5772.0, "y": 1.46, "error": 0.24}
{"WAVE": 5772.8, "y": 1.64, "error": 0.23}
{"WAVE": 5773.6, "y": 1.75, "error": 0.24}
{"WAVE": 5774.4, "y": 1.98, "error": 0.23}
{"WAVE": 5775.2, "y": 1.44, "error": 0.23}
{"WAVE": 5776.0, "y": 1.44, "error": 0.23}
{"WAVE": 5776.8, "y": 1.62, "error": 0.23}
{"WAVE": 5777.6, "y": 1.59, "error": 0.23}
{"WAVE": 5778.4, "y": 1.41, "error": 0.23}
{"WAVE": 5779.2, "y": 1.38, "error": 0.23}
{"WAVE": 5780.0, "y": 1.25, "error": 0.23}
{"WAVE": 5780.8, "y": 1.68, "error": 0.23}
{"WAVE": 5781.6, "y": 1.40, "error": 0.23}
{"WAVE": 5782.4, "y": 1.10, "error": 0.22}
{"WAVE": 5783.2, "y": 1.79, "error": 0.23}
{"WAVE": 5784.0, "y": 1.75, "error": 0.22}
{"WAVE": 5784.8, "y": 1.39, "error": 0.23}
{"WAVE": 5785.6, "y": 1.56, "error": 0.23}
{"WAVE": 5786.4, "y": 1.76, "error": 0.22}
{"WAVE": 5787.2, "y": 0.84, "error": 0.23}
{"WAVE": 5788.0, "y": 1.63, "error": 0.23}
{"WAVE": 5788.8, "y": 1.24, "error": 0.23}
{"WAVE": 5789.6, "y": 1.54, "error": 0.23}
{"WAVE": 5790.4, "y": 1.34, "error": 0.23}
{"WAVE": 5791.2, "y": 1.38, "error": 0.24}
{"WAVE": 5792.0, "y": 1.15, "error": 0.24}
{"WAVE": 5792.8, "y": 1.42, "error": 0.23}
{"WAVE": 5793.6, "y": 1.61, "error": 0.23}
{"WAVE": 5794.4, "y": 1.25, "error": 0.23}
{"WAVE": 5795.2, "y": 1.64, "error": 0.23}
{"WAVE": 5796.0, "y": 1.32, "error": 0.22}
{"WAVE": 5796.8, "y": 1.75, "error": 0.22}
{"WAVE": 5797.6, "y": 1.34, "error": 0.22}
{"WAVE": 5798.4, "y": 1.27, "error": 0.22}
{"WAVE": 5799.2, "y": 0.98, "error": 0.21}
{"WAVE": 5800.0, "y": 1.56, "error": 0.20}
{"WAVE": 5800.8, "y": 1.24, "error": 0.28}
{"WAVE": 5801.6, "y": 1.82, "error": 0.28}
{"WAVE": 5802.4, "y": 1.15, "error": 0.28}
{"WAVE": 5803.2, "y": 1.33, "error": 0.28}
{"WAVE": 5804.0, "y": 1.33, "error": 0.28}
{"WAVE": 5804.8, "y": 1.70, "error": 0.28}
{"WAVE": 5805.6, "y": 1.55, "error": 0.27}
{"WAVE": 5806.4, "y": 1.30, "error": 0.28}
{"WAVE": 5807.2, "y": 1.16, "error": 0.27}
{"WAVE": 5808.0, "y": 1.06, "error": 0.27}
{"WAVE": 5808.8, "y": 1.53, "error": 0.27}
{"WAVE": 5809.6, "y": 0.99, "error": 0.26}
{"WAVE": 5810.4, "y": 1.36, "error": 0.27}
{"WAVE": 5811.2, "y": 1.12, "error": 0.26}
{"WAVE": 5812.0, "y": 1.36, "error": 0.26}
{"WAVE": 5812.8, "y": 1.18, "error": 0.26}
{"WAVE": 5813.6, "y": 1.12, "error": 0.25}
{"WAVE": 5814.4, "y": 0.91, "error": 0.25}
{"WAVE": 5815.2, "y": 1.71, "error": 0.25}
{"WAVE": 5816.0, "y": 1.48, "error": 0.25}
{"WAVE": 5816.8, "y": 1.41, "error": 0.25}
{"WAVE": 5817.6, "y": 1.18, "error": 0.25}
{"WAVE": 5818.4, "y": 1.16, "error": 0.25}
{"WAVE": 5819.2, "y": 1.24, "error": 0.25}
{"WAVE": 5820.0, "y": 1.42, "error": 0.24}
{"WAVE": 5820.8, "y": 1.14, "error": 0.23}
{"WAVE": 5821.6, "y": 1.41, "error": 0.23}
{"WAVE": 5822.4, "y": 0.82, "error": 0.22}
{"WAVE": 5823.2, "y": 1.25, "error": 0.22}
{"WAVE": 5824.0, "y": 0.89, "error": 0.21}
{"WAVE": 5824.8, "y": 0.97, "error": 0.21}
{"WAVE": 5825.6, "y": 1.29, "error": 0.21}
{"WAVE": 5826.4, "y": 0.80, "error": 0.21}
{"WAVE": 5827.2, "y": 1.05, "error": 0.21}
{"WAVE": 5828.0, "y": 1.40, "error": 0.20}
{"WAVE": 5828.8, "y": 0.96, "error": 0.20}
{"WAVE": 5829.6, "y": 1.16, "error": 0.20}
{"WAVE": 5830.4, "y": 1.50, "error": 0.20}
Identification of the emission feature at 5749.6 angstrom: C III]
